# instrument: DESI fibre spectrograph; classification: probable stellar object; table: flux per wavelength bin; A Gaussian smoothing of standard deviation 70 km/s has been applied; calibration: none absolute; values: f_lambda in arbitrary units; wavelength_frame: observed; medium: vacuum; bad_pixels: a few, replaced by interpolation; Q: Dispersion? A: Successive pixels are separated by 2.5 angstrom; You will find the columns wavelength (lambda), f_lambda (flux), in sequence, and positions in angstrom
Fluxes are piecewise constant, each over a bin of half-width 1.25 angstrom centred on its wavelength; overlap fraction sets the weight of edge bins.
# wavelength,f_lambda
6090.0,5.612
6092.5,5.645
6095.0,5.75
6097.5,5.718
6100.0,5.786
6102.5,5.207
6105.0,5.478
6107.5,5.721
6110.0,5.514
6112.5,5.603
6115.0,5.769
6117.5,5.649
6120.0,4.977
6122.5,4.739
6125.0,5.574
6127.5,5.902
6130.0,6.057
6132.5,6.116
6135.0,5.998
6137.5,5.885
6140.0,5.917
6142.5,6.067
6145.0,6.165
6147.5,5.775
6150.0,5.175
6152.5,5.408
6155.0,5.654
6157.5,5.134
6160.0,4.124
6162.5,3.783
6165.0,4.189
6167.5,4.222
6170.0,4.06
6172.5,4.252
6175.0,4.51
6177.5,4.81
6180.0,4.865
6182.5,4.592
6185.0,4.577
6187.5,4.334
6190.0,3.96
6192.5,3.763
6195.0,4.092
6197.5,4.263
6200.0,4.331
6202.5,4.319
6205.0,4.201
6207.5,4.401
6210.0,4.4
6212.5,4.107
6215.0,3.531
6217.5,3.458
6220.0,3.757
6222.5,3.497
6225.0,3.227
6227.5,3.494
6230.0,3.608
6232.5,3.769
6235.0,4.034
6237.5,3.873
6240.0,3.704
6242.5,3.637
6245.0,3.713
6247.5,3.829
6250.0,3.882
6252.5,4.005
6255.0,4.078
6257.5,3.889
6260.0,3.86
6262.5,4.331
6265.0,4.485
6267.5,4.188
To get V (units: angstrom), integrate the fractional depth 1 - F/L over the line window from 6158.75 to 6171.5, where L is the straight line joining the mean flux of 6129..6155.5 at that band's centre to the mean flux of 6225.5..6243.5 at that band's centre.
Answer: 3.0 angstrom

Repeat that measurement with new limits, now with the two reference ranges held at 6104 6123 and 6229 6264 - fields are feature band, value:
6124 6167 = -3.0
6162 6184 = 1.7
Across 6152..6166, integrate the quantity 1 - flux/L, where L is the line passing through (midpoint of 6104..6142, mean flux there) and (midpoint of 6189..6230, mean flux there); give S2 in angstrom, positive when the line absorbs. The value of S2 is 0.7 angstrom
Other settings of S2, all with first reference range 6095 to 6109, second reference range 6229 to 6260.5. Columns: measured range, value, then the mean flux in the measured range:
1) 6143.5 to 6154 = -1.30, 5.64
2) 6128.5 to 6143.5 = -2.40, 6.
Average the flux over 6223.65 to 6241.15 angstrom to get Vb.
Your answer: 3.67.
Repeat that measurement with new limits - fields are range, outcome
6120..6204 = 4.93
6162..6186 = 4.4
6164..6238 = 4.08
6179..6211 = 4.31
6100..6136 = 5.6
